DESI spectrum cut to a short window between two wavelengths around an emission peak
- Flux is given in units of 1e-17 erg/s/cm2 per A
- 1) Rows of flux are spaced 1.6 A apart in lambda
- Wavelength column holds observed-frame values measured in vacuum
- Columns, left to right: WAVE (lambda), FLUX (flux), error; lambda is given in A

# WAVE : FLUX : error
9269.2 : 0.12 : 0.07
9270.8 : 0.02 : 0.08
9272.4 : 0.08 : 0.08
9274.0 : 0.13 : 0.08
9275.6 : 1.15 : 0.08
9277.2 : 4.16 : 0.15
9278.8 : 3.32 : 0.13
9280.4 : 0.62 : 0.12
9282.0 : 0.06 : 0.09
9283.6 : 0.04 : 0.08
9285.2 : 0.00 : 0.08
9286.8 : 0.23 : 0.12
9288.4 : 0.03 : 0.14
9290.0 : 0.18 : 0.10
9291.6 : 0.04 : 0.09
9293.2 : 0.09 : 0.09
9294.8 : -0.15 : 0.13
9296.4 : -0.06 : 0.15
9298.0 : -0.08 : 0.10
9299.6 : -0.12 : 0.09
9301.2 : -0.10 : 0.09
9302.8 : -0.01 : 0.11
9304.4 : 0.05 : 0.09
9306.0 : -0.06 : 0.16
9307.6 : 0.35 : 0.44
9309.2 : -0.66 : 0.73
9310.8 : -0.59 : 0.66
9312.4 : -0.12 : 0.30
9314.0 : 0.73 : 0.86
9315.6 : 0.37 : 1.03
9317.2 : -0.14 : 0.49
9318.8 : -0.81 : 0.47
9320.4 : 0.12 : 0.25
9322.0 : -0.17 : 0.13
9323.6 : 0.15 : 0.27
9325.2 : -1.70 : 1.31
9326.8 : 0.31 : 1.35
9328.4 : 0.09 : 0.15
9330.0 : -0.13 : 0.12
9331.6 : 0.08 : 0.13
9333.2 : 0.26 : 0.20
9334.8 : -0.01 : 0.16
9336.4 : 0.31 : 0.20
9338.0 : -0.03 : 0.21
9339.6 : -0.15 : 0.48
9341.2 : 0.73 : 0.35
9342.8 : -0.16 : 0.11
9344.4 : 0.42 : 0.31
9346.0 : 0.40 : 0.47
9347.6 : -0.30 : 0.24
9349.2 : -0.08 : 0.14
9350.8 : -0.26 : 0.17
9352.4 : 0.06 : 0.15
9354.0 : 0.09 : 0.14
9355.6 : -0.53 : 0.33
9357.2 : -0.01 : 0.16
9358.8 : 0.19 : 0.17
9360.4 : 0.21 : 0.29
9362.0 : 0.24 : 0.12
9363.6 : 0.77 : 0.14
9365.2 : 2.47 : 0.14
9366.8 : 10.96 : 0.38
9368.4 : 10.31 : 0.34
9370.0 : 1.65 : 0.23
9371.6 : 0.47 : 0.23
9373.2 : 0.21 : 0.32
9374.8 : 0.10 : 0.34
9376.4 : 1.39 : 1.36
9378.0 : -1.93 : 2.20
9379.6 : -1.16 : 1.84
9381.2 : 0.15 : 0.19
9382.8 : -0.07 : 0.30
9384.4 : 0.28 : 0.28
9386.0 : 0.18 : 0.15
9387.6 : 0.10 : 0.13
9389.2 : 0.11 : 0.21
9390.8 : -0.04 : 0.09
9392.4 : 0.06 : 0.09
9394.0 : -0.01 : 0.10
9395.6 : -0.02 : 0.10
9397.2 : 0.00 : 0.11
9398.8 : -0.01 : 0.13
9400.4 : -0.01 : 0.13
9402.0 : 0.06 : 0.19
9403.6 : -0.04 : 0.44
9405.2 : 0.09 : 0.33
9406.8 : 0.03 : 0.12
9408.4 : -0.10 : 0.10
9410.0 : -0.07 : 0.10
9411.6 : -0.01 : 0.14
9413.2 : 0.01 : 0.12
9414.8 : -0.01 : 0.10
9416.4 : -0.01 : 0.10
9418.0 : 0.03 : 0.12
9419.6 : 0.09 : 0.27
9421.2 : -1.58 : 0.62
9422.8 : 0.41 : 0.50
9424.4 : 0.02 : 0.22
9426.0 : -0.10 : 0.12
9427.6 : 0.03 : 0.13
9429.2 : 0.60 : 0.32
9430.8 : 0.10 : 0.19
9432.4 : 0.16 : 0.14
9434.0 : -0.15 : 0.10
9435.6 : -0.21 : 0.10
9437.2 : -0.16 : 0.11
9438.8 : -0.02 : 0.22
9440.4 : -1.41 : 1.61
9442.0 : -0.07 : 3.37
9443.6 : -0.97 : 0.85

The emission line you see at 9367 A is [O III] 5007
